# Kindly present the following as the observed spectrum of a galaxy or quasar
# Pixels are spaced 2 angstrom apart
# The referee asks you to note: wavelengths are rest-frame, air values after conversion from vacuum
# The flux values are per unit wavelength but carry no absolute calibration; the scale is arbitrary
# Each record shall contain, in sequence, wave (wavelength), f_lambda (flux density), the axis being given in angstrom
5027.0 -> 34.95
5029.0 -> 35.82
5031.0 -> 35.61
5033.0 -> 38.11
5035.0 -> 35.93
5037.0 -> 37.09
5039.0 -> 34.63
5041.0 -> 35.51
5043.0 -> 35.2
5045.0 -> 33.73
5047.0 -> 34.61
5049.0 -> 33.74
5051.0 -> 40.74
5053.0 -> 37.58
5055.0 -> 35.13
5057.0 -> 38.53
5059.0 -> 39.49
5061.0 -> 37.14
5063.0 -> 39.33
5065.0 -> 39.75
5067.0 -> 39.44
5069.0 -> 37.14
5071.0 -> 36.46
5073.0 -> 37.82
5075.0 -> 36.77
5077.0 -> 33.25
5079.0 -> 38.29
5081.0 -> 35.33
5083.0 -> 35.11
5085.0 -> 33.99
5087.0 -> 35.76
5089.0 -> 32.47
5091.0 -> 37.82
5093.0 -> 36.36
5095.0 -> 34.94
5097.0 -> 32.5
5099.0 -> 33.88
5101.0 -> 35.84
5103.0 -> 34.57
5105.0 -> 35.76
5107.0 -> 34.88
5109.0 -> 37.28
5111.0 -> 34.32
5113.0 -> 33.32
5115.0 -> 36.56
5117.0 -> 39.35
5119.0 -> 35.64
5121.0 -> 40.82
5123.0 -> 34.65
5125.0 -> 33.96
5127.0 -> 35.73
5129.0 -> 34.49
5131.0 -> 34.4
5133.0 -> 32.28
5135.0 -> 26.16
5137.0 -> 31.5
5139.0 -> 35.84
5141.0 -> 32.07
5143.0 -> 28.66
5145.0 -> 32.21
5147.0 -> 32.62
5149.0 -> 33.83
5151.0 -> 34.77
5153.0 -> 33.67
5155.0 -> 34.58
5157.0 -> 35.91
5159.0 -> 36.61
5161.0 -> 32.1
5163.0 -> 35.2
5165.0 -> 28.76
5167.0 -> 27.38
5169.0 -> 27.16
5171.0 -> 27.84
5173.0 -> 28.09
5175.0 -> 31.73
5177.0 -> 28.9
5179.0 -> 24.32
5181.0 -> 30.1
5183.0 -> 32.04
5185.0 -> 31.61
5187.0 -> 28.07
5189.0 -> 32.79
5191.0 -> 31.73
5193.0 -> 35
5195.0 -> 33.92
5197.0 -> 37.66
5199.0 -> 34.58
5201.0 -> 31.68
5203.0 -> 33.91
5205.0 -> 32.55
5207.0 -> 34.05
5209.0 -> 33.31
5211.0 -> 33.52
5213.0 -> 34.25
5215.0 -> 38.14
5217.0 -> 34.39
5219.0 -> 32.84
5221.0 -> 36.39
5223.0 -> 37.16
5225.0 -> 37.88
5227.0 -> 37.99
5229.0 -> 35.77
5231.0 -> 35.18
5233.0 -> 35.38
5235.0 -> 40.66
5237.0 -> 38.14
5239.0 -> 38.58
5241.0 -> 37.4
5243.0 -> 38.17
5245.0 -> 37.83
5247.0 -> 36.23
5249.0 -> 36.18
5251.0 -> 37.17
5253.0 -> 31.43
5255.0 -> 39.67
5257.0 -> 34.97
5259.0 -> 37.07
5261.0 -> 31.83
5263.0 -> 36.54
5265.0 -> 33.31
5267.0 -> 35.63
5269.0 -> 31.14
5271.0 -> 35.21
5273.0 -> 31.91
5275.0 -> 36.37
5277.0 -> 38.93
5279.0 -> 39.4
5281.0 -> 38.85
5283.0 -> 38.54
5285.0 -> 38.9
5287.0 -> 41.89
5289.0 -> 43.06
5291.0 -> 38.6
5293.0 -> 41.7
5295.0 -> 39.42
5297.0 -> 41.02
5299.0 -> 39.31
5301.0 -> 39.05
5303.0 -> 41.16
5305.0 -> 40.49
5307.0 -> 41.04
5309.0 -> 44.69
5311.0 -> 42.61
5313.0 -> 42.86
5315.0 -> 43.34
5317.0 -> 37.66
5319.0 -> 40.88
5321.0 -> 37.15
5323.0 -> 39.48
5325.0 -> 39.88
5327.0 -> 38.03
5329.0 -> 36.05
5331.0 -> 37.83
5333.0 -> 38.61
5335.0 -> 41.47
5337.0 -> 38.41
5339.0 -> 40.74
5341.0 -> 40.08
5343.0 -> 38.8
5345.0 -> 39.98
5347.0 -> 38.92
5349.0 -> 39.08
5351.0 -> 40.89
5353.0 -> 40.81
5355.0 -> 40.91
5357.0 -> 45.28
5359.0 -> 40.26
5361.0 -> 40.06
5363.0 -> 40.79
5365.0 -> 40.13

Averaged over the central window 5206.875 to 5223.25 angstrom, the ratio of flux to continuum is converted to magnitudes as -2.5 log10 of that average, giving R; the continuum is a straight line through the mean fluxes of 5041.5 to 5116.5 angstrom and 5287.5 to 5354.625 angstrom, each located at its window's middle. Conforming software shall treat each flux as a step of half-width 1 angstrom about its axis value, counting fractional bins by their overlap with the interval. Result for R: 0.10 mag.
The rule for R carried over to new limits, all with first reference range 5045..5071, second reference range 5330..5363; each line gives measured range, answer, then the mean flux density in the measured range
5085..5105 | 0.09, 34.9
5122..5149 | 0.17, 32.7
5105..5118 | 0.06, 35.9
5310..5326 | -0.02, 40.5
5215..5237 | 0.07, 36.5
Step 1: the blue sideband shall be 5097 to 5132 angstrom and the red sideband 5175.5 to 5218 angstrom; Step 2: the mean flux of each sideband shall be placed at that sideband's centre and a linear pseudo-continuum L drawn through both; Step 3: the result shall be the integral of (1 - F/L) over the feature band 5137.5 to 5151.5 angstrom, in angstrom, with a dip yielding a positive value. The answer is 0.7 angstrom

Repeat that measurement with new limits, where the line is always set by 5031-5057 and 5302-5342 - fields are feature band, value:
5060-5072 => -0.6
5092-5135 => 2.3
